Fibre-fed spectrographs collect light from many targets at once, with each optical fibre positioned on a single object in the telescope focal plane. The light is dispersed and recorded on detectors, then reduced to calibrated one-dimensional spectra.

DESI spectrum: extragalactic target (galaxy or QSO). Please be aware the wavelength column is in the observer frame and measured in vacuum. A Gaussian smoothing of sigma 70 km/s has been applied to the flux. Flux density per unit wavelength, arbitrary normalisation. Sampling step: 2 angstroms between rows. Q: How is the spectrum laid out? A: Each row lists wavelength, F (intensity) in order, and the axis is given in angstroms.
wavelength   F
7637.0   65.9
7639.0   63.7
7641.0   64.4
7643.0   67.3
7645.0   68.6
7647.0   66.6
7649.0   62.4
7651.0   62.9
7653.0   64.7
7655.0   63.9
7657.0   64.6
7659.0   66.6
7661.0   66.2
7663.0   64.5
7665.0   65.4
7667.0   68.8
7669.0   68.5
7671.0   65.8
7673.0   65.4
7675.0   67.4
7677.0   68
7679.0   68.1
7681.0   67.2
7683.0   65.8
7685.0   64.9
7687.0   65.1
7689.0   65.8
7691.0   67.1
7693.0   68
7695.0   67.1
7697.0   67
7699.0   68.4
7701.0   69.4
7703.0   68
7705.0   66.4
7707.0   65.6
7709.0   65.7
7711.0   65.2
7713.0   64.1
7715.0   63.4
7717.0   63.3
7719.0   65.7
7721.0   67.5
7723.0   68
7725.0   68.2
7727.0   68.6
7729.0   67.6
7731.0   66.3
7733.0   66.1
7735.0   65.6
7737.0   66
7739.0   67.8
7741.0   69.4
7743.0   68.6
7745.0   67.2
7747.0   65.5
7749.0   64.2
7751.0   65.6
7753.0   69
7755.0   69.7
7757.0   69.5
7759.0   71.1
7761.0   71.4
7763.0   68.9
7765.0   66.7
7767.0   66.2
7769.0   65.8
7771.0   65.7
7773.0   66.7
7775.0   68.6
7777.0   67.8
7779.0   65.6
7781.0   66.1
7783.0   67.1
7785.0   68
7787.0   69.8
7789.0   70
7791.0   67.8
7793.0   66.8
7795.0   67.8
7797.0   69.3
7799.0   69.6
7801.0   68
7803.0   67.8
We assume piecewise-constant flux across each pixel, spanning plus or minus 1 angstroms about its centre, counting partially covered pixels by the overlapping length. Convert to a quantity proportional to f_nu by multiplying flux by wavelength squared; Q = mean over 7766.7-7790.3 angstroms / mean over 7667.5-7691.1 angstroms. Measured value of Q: 1.04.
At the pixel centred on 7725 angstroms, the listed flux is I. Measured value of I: 68.2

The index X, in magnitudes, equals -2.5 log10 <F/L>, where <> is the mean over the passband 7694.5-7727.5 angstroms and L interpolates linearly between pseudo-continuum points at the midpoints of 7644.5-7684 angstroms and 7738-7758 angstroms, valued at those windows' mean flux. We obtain 0.01 mag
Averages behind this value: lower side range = 66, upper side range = 67.7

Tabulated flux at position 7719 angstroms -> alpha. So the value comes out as 65.7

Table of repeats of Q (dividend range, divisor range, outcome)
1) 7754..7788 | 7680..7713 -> 1.04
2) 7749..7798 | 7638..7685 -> 1.06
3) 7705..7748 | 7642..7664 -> 1.04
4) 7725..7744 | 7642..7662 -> 1.05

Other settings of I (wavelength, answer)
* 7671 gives 65.8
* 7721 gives 67.5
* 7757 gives 69.5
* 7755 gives 69.7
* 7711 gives 65.2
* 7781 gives 66.1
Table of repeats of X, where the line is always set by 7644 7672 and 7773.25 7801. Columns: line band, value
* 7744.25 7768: -0.008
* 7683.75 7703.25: -0.012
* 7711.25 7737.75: 0.012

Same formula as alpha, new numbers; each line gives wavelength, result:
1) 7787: 69.8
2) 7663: 64.5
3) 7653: 64.7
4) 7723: 68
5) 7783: 67.1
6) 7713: 64.1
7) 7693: 68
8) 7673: 65.4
